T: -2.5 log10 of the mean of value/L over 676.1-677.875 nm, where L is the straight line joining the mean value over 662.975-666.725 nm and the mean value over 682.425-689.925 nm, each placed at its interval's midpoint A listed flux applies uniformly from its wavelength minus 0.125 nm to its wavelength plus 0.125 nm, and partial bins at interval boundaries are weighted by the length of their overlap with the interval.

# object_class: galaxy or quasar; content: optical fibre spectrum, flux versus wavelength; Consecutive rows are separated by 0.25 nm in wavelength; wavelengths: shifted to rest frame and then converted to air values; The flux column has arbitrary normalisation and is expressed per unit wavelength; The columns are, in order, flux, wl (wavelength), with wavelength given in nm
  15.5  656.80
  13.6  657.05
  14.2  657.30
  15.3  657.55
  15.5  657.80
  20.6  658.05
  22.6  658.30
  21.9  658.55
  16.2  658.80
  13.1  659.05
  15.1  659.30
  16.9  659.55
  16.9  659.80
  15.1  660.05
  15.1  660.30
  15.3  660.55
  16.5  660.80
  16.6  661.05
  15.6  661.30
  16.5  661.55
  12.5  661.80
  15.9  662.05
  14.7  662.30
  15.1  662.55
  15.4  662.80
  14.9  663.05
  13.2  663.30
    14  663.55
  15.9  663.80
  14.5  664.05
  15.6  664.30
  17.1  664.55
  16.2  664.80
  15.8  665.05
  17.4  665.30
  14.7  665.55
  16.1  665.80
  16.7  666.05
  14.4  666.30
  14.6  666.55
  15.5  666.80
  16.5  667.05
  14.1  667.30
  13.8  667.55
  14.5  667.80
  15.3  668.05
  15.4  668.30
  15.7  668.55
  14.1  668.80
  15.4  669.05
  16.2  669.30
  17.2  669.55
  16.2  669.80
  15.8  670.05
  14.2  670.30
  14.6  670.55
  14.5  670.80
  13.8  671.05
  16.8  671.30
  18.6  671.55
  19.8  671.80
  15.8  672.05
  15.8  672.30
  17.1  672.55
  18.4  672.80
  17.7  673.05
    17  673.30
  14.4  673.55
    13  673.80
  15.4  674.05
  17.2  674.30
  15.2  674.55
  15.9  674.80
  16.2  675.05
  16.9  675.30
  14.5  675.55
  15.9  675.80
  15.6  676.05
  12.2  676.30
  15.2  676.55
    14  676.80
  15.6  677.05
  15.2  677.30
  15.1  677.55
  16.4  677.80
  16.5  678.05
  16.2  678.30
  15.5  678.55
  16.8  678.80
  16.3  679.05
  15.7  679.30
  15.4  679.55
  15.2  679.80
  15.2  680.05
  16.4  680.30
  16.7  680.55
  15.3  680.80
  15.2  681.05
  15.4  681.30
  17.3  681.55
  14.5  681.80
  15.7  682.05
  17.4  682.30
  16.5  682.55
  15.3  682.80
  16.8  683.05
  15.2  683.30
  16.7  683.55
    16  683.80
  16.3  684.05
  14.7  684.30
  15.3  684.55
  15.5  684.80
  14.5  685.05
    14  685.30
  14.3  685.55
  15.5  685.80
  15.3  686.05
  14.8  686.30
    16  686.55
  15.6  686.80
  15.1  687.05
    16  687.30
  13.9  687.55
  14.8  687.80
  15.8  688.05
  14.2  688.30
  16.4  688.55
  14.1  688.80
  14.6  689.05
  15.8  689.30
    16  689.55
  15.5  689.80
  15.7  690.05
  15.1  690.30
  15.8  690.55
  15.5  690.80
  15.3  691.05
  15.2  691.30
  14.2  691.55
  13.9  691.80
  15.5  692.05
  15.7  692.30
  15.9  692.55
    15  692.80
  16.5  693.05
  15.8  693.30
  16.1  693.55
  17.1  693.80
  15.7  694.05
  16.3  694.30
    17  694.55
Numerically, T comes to 0.04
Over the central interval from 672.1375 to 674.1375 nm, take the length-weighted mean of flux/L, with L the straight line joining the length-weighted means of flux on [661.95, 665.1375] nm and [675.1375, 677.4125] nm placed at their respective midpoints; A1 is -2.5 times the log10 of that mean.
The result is -0.071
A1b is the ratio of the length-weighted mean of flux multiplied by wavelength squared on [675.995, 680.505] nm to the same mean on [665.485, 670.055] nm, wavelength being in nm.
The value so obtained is 1.04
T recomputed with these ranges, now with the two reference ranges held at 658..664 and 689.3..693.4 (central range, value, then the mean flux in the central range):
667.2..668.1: 0.11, 14.4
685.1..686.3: 0.06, 14.8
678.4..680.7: -0.02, 15.9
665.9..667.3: 0.03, 15.4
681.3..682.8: -0.04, 16.1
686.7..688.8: 0.02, 15.2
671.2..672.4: -0.11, 17.4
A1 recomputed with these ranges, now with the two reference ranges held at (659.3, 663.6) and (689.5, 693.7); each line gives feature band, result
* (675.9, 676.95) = 0.08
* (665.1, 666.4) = -0.04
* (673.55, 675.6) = -0.01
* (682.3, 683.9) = -0.05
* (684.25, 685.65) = 0.05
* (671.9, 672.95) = -0.10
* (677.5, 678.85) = -0.05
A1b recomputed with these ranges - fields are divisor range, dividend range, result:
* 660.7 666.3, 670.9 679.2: 1.07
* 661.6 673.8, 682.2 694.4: 1.05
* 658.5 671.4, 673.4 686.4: 1.05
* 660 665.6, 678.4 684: 1.09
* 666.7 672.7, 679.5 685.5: 1.04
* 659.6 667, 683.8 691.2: 1.06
